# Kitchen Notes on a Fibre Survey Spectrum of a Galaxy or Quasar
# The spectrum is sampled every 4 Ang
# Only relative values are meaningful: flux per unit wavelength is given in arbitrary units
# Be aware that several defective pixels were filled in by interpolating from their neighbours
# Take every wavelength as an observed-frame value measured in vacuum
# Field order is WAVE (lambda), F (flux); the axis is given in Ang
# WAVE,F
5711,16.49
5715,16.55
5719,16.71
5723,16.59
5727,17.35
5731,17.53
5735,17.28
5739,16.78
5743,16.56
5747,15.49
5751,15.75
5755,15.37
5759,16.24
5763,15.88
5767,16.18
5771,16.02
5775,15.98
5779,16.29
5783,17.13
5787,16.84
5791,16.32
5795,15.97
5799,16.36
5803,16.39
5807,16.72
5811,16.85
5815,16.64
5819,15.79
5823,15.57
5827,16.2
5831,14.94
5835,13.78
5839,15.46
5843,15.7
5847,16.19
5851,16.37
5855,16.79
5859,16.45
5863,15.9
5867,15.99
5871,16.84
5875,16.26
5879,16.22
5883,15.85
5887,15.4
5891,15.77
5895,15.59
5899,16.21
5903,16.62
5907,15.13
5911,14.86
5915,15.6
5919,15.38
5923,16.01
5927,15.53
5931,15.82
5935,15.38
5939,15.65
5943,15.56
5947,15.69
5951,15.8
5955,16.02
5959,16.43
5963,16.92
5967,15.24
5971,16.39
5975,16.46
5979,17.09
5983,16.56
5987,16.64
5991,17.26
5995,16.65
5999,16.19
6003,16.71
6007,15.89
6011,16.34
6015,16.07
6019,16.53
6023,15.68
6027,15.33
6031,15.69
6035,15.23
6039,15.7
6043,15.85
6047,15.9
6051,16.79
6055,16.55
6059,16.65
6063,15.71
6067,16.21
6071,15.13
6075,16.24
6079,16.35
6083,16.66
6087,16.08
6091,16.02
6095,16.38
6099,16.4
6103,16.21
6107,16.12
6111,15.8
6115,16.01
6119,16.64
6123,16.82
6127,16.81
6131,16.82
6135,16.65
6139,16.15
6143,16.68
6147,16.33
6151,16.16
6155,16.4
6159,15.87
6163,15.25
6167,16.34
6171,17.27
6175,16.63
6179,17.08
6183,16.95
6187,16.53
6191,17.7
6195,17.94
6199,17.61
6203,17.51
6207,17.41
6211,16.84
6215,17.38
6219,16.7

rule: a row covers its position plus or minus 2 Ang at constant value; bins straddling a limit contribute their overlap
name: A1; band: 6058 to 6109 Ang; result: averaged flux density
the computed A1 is 16.2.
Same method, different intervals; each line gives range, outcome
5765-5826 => 16.3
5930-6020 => 16.2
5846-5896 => 16.1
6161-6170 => 16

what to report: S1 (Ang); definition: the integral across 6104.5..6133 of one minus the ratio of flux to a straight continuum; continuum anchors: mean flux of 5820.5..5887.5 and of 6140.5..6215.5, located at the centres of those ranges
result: 0.4 Ang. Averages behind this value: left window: 15.9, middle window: 16.4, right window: 16.8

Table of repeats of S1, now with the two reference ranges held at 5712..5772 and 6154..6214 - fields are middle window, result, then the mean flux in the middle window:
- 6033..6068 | 1.5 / 16.1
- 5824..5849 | 1.7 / 15.4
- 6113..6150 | 0.7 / 16.5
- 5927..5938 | 0.7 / 15.6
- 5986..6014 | 0.3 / 16.5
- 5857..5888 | 0.8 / 16.1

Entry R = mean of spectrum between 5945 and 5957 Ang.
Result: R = 15.8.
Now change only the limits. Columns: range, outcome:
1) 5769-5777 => 16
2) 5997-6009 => 16.3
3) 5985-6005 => 16.7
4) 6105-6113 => 16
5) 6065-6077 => 15.9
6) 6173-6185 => 16.9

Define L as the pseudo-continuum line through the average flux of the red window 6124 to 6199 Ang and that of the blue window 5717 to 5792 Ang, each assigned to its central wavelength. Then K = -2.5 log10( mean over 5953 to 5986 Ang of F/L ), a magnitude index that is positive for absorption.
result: 0.01 mag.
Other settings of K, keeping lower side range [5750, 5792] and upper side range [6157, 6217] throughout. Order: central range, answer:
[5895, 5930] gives 0.05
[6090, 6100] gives 0.03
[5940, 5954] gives 0.05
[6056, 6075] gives 0.05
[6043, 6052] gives 0.03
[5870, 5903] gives 0.02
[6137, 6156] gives 0.04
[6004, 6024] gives 0.03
